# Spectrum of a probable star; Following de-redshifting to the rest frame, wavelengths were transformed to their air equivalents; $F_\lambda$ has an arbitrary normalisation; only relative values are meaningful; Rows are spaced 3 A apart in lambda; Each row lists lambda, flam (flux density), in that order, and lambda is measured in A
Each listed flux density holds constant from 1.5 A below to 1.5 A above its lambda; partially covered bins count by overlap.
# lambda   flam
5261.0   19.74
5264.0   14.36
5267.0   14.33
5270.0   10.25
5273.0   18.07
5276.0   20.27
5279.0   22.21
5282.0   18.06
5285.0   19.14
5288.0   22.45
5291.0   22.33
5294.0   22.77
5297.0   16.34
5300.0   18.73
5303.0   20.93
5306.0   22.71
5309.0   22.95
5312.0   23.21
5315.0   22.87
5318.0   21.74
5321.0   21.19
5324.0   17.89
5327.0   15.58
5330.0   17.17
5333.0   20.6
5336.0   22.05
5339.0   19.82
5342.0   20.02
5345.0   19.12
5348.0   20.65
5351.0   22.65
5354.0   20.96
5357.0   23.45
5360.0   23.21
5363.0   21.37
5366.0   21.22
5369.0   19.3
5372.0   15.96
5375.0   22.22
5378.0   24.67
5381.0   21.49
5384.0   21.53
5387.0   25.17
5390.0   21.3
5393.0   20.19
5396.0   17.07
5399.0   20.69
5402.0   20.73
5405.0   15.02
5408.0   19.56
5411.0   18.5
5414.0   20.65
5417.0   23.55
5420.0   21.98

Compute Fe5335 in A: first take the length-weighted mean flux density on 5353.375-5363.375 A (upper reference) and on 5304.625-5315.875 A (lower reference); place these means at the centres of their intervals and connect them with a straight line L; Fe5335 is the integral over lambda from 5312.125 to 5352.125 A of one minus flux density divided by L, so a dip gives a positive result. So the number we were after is 4.5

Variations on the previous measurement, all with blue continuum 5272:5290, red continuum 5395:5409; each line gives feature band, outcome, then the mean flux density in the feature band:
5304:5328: -1.7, 21.1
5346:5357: -1.3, 21.6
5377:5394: -3.2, 22.4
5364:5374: 0.0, 19.1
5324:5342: 0.4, 19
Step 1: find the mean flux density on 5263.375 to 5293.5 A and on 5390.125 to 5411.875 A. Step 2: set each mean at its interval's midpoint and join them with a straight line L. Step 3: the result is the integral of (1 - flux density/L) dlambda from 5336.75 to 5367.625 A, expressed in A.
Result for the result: -4.1 A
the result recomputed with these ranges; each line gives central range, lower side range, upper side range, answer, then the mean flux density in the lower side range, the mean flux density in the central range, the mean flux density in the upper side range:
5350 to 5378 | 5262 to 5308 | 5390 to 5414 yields -3.3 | 18.9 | 21.3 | 19.1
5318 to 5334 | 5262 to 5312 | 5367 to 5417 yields 0.8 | 19.2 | 18.7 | 20.4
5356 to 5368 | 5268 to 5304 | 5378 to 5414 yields -1.3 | 19.2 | 22.1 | 20.3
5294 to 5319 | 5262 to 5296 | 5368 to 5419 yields -3.0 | 18.6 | 21.3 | 20.5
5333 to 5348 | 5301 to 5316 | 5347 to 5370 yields 1.1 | 22.4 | 20.3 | 21.7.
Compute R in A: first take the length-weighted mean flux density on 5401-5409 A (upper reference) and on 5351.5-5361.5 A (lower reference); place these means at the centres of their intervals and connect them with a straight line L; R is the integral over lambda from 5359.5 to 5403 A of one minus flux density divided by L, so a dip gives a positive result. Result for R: -1.6 A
